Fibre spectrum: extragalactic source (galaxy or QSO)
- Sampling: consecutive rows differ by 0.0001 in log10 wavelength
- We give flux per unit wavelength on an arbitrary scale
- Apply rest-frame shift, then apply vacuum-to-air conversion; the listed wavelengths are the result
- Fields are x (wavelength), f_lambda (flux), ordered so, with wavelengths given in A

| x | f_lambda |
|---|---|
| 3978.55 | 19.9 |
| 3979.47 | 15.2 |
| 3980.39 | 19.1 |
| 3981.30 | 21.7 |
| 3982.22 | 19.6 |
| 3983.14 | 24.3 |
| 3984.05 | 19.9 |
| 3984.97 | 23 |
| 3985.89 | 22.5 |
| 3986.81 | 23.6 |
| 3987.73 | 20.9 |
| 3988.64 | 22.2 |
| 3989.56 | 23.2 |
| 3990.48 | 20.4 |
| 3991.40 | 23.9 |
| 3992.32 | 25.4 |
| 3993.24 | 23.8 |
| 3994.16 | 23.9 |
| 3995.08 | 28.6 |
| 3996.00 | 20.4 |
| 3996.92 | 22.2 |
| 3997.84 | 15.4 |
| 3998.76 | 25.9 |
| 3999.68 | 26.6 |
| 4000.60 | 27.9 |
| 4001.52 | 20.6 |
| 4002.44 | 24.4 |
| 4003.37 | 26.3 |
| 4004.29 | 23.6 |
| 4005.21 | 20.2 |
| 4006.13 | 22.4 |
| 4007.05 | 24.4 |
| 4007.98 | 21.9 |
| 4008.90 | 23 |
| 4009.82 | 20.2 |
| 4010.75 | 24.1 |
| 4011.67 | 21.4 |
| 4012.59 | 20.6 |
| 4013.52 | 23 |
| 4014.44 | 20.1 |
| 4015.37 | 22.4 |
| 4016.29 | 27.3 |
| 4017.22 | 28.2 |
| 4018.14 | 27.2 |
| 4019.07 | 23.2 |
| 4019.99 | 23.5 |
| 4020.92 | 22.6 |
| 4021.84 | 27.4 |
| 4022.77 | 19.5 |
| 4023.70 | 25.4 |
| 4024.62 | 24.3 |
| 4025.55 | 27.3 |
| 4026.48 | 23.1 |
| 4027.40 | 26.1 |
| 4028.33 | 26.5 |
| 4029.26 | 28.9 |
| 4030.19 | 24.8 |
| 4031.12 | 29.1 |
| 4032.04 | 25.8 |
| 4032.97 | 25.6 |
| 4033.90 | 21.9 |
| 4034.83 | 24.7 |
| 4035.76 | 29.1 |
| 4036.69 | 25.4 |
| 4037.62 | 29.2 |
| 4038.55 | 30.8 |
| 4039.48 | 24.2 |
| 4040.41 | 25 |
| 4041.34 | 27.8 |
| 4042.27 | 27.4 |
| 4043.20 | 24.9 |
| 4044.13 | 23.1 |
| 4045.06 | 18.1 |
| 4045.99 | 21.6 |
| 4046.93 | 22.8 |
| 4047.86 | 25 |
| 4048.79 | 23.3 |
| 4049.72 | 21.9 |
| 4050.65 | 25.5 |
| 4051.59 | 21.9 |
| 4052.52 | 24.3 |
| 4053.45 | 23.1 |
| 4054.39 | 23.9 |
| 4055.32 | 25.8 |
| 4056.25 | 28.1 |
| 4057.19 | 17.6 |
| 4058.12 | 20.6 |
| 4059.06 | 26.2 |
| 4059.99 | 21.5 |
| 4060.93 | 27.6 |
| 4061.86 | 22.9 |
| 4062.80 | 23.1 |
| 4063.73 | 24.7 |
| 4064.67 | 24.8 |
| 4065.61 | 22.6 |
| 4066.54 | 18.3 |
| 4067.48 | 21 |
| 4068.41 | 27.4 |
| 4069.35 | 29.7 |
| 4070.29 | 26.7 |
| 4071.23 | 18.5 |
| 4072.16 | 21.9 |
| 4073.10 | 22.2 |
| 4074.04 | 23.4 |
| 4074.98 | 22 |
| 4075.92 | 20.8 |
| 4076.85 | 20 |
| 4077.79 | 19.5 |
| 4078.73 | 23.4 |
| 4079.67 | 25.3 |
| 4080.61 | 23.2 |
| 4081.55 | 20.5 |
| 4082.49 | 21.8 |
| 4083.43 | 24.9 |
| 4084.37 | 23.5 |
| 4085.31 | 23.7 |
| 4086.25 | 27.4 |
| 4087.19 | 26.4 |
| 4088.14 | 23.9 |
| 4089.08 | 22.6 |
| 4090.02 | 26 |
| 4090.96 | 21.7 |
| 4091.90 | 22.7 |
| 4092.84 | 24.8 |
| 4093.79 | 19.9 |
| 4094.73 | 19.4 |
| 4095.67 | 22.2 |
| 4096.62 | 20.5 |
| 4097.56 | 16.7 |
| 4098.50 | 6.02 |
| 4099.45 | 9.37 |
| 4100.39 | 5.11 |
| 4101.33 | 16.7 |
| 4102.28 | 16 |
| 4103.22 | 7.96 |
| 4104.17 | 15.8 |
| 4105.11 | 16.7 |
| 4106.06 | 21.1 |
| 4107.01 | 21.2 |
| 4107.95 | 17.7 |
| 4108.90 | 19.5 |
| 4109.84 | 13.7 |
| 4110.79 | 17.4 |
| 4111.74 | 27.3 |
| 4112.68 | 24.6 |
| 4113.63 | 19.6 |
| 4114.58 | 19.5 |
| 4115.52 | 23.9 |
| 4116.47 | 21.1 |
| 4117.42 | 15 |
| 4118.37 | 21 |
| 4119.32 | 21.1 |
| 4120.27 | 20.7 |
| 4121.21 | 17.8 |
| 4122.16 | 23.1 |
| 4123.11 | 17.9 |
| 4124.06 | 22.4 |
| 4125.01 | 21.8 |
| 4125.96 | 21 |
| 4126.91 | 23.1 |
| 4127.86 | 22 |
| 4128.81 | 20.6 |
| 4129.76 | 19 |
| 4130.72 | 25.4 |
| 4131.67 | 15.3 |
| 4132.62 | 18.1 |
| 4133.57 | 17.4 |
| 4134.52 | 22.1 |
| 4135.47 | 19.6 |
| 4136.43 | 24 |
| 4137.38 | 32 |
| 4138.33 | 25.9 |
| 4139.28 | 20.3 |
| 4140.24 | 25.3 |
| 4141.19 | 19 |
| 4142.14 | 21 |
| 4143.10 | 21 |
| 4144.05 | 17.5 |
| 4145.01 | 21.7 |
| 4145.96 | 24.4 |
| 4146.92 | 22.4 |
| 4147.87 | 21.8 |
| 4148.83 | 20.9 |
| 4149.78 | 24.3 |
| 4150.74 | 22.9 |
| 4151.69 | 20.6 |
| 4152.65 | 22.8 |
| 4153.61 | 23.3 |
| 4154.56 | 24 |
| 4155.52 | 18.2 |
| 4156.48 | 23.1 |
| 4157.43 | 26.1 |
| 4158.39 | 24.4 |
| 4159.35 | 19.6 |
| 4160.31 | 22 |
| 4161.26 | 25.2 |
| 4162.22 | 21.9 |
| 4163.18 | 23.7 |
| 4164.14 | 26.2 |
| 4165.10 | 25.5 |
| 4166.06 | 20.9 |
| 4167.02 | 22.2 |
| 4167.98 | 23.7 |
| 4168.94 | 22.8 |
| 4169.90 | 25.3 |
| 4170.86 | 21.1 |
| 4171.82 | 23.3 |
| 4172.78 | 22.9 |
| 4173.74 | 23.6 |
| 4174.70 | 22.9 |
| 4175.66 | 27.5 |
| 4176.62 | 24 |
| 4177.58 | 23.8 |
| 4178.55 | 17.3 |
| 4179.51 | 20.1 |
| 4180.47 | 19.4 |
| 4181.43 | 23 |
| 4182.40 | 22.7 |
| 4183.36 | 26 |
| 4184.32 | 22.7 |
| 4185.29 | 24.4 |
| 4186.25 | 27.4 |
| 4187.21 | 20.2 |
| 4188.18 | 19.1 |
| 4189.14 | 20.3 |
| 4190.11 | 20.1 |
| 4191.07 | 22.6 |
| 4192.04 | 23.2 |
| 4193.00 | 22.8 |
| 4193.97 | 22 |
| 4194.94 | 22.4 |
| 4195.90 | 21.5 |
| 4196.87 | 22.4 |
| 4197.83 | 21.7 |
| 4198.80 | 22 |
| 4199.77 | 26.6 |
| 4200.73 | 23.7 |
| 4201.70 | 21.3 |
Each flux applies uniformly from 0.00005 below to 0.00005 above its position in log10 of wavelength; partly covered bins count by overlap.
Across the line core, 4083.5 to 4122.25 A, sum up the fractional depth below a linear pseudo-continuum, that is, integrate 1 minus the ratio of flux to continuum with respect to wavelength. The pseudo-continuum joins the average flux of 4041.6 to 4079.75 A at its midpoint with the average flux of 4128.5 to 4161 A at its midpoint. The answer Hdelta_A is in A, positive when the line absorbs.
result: 5.3 A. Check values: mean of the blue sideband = 23.2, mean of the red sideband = 22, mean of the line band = 19.5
